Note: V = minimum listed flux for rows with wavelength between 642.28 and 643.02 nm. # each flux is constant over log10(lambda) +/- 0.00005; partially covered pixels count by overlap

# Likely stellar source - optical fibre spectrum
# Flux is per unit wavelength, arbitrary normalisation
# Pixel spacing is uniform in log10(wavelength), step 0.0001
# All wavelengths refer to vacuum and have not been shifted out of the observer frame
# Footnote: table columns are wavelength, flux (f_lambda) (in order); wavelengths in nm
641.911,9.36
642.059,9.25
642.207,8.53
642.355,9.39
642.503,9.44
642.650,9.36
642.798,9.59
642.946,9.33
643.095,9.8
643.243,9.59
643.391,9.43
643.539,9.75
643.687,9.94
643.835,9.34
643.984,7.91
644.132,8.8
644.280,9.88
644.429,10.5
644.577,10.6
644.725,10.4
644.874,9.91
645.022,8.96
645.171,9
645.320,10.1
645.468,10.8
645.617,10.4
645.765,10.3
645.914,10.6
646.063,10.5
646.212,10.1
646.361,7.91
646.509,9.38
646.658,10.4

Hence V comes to 9.33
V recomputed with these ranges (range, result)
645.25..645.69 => 10.1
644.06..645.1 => 8.8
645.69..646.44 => 7.91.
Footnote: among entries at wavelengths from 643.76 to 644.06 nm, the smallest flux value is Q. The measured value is 7.91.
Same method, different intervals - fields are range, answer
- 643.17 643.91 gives 9.34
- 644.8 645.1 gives 8.96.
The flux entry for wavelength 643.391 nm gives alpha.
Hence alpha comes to 9.43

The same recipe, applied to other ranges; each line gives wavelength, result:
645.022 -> 8.96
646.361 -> 7.91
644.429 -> 10.5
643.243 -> 9.59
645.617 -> 10.4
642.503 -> 9.44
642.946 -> 9.33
